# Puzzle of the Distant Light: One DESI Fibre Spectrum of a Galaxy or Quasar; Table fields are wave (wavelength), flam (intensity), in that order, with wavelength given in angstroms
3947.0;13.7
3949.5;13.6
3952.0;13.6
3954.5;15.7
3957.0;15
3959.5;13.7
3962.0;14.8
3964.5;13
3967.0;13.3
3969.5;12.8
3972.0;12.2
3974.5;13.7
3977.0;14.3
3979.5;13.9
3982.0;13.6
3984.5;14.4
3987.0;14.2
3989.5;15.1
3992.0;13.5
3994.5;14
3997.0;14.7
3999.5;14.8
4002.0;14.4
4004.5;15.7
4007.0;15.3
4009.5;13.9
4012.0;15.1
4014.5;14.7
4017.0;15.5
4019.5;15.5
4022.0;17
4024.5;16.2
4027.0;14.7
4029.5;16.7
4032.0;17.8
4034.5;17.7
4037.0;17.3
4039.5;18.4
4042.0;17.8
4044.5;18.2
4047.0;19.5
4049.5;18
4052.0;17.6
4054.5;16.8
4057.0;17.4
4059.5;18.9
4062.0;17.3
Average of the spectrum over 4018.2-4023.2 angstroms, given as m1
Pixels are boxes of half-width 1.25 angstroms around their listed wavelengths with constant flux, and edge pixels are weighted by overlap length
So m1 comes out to 16.2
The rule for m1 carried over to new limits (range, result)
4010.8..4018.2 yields 15.1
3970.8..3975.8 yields 13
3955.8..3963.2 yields 14.5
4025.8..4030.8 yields 15.7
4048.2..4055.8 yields 17.5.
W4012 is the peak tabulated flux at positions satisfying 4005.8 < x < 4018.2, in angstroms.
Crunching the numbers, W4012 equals 15.5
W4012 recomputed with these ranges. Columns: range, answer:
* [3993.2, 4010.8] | 15.7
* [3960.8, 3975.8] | 14.8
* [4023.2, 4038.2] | 17.8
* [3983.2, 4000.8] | 15.1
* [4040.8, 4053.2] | 19.5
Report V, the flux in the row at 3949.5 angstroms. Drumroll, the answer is 13.6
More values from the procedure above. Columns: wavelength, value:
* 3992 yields 13.5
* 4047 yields 19.5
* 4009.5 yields 13.9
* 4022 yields 17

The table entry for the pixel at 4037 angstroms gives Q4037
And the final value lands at 17.3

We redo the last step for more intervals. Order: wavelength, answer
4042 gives 17.8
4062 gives 17.3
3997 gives 14.7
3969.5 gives 12.8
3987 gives 14.2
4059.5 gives 18.9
